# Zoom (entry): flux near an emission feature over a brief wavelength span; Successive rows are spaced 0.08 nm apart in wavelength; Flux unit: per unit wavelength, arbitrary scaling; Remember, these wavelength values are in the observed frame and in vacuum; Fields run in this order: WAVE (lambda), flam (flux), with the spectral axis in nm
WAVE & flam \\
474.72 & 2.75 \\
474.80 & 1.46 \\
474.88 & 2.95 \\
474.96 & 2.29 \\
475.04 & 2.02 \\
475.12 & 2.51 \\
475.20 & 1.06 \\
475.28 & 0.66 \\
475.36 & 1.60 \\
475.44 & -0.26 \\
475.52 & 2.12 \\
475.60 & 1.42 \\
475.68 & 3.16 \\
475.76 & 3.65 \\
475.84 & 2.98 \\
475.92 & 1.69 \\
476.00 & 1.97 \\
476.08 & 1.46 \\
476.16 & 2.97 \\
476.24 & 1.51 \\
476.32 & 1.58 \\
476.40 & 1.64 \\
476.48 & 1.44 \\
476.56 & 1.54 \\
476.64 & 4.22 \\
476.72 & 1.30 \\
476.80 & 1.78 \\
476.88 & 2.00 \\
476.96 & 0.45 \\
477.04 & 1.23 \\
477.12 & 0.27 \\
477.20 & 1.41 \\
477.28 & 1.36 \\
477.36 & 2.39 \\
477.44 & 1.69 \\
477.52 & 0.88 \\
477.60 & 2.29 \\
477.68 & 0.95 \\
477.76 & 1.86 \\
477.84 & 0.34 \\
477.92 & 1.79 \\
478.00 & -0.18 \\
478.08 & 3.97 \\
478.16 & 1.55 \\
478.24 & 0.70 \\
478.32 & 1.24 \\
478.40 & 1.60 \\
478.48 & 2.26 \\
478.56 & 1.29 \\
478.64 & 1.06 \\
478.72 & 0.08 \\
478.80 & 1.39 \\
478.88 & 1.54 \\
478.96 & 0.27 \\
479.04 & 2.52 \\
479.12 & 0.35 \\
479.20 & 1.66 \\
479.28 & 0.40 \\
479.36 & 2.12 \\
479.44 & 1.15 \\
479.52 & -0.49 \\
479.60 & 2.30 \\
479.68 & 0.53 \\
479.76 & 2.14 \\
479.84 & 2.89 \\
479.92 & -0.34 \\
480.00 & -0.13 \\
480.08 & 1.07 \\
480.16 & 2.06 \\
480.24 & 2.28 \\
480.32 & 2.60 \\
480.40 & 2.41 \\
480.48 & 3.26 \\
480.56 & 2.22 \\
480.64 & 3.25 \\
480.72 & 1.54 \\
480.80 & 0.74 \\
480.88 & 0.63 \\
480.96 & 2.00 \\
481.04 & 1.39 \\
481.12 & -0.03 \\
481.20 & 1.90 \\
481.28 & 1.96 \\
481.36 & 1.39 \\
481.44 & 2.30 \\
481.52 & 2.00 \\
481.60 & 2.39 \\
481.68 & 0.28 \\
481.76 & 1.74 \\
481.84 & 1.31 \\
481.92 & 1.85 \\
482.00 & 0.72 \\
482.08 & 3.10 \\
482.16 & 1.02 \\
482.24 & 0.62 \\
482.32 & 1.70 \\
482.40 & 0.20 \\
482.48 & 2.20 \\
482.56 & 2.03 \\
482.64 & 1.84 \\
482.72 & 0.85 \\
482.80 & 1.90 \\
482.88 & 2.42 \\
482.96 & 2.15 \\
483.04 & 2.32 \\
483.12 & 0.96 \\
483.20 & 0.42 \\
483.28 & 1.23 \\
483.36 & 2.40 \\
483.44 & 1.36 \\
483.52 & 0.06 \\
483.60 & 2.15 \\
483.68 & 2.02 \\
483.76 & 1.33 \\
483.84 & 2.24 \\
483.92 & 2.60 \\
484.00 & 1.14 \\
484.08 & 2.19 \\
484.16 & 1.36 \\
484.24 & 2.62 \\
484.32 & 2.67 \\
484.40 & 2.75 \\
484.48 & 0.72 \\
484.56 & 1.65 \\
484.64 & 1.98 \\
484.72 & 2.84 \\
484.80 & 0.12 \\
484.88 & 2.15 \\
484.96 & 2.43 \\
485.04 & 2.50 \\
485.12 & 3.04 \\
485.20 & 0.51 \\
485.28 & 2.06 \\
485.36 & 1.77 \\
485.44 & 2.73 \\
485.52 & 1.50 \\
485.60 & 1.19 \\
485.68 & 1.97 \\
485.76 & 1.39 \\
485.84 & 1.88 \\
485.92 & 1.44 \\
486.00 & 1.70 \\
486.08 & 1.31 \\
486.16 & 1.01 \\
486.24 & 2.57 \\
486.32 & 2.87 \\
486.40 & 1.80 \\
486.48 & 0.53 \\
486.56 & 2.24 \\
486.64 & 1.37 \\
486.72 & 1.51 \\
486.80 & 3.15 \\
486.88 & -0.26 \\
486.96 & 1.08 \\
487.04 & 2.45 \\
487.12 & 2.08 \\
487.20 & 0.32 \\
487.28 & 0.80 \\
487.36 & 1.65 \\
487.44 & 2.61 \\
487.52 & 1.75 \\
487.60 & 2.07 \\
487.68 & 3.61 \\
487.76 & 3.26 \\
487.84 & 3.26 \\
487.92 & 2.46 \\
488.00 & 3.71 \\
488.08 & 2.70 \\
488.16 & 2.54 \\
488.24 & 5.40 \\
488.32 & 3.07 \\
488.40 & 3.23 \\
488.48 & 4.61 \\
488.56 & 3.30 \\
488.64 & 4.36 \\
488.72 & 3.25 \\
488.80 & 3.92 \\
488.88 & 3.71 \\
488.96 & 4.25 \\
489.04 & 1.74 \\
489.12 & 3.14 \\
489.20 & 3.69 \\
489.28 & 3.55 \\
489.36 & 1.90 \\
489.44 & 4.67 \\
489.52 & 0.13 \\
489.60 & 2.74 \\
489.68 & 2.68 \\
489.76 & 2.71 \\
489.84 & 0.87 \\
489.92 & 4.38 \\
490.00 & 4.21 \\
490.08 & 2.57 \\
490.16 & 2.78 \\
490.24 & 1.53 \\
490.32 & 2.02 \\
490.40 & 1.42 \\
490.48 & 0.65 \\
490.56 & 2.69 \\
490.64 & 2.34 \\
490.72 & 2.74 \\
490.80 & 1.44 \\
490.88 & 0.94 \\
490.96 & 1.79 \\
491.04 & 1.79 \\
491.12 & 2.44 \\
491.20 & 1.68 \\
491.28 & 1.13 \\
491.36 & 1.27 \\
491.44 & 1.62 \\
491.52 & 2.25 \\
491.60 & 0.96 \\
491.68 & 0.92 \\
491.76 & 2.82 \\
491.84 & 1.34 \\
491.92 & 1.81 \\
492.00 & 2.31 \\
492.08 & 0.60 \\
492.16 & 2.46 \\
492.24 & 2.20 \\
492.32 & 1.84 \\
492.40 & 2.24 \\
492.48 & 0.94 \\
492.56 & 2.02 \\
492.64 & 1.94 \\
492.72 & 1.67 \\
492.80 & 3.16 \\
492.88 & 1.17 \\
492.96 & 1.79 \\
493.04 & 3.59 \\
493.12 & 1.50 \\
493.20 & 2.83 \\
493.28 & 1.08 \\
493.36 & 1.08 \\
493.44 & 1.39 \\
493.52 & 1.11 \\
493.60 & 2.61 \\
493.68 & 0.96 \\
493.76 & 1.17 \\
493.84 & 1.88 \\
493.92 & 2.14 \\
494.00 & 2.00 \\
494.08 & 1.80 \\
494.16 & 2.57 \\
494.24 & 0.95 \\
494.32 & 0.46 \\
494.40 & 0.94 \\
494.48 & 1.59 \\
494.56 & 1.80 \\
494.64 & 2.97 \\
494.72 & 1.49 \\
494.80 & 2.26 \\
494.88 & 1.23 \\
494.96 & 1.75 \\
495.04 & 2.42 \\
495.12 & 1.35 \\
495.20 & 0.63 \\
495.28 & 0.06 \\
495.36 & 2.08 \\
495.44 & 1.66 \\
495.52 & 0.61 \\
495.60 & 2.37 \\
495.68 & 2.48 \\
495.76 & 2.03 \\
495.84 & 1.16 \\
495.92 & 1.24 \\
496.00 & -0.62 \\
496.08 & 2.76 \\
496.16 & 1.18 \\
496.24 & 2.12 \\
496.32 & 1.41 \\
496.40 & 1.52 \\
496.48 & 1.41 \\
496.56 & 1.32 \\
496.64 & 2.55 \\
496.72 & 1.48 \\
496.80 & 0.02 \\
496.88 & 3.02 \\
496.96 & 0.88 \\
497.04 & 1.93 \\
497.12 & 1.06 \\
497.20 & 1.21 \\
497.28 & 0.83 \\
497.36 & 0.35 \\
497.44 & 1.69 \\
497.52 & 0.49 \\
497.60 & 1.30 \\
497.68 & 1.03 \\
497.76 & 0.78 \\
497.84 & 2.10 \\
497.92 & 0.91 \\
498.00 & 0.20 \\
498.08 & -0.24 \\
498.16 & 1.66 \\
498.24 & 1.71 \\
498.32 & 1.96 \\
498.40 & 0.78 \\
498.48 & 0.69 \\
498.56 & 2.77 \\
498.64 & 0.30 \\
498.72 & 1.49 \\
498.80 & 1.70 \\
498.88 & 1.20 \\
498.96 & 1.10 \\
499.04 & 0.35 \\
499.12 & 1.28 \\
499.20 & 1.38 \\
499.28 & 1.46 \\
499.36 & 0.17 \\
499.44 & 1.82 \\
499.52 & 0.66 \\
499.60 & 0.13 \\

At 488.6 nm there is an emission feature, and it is C III]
